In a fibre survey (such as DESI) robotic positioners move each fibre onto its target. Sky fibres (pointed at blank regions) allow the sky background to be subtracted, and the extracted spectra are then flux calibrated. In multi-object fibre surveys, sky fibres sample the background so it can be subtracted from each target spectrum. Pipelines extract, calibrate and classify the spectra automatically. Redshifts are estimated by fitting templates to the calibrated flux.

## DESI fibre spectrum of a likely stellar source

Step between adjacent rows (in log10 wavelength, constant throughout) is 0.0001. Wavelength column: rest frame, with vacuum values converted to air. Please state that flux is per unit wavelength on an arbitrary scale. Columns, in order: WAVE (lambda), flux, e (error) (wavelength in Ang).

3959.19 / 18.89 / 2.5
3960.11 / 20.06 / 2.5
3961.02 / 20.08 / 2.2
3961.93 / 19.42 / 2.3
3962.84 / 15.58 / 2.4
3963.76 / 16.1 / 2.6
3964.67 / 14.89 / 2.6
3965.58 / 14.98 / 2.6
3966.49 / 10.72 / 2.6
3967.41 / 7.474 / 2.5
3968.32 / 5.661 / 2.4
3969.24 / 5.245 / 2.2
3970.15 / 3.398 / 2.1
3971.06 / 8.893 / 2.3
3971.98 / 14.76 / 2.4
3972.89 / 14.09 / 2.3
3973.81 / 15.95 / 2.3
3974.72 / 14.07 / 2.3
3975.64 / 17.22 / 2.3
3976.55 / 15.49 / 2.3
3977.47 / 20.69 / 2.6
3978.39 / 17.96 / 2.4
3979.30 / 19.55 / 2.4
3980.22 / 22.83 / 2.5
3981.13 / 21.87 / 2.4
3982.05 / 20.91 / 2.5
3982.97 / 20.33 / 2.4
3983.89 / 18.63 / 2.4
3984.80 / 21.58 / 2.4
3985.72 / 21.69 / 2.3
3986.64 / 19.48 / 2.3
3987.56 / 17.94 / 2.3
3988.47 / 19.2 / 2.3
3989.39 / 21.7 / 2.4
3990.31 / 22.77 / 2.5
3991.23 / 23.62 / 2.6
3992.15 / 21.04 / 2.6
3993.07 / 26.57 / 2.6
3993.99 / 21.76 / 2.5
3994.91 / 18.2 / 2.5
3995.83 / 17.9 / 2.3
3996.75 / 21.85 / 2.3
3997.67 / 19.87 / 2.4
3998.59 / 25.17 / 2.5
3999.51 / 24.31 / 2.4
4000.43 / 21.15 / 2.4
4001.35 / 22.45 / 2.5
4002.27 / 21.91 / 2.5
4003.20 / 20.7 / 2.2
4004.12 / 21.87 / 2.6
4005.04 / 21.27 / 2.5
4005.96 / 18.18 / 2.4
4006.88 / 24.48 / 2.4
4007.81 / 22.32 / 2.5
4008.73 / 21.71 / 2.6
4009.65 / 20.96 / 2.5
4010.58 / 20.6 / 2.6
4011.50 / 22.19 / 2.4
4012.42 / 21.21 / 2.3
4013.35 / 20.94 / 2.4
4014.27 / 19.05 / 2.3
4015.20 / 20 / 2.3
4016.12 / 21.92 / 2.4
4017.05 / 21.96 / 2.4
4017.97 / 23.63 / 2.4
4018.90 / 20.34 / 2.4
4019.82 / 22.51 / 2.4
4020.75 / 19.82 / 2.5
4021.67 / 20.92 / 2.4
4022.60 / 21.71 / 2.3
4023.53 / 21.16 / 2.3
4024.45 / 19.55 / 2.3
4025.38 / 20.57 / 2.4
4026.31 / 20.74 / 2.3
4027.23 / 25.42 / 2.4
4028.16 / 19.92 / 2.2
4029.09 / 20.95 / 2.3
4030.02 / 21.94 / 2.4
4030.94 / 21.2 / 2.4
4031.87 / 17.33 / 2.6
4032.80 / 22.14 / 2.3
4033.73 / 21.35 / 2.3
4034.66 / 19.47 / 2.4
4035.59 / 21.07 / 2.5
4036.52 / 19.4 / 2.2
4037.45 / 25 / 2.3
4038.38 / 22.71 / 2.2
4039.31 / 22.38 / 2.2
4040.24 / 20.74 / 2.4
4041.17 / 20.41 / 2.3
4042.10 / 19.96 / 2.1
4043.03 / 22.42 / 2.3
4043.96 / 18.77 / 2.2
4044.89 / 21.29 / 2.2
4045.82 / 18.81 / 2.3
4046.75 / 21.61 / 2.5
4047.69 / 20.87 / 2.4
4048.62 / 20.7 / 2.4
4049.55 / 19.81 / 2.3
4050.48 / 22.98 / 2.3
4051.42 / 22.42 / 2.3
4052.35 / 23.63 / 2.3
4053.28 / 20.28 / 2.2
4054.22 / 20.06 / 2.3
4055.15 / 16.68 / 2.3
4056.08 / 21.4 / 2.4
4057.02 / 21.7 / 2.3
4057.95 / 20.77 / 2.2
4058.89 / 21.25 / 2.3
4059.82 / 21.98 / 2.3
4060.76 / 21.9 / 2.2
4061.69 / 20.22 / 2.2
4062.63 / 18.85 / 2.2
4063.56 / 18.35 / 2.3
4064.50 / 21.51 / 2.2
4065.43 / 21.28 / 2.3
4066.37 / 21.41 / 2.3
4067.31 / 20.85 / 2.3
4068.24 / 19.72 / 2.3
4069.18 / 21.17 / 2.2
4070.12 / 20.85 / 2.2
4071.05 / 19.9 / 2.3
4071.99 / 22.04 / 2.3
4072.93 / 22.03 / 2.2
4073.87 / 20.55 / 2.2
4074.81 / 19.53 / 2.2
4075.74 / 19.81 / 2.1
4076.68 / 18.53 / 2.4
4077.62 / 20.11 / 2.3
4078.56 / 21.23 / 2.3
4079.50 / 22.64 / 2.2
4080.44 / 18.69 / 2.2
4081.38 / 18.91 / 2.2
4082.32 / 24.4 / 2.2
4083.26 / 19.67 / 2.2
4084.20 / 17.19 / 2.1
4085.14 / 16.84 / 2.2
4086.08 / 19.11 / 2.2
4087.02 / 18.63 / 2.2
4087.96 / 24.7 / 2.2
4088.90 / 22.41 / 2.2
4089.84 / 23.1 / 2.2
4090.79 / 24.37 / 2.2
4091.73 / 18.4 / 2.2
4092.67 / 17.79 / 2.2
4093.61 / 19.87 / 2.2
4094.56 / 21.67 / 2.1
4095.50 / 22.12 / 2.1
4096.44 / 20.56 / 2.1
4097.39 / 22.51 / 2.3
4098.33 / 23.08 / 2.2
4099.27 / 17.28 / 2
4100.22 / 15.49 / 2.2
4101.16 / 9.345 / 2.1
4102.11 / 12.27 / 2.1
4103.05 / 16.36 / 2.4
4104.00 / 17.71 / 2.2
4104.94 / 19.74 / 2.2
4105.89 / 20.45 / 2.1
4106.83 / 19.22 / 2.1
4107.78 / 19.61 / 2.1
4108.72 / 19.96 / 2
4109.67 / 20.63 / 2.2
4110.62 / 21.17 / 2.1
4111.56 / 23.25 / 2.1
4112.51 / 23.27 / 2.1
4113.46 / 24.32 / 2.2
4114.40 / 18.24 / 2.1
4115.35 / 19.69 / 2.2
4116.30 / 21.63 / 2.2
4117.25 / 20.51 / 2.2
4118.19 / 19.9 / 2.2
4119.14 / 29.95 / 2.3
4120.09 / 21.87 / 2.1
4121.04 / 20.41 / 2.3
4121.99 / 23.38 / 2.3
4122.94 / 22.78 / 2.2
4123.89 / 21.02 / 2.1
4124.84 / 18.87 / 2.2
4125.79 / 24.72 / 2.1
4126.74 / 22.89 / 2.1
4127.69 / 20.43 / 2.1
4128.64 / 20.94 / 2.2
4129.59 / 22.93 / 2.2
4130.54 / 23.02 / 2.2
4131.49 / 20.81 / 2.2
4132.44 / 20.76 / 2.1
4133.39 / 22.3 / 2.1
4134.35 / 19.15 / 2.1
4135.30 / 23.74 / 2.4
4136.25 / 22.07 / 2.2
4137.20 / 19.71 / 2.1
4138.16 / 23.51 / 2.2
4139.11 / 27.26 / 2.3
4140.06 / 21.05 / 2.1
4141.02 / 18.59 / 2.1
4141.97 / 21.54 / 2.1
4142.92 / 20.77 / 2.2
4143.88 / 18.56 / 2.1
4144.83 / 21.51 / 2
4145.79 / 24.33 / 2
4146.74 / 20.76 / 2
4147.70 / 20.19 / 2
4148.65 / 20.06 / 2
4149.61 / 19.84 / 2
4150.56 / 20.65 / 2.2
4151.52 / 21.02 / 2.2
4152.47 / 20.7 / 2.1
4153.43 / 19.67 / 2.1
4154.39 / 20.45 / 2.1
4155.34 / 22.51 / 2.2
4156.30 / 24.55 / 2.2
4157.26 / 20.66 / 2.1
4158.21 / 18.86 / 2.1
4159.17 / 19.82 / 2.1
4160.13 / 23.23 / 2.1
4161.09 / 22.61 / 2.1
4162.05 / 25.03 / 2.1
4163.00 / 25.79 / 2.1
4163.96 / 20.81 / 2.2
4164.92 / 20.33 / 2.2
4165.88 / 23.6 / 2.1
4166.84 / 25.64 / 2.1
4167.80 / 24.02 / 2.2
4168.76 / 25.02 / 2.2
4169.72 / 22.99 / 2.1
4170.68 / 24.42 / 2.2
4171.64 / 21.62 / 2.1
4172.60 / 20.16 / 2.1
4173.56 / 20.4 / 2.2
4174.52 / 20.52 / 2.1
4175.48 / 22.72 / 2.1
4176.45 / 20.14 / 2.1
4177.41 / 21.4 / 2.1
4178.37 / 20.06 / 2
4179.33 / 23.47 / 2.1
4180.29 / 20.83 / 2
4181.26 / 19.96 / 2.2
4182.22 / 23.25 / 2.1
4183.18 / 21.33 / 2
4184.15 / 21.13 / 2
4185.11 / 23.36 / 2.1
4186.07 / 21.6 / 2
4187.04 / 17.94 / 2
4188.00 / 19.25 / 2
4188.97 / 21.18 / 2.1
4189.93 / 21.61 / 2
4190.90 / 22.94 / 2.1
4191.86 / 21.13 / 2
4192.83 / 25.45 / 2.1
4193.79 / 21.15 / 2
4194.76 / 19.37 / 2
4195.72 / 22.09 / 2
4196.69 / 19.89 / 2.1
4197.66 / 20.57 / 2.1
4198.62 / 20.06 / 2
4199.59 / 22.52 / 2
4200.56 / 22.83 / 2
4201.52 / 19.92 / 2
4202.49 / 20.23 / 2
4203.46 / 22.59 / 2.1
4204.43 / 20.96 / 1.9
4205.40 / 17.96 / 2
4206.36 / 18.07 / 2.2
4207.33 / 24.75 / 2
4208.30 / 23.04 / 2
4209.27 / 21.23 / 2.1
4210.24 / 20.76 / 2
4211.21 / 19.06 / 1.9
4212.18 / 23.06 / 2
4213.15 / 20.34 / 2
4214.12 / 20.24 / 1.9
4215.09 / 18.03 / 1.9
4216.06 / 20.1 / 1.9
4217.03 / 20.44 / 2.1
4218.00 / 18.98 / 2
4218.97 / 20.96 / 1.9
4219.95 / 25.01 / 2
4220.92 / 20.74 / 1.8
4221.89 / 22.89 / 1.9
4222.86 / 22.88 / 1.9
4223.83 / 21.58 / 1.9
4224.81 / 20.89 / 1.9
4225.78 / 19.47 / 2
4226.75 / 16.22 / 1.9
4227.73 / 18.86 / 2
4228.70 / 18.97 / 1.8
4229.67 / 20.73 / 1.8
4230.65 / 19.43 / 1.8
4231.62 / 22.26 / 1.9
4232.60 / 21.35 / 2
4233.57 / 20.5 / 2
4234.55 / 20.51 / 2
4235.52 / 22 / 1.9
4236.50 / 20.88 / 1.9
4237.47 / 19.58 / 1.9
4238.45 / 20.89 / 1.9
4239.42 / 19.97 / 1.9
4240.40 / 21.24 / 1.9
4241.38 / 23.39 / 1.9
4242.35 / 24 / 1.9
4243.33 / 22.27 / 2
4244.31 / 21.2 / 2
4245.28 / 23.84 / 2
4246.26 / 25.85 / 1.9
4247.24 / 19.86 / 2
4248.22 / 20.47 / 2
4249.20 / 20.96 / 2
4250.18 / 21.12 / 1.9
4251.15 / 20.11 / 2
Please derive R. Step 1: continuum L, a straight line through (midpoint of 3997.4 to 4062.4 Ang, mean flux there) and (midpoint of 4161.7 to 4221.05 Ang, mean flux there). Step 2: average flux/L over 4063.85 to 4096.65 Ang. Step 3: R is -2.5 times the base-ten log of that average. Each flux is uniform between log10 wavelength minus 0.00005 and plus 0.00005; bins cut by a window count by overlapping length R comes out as 0.037 mag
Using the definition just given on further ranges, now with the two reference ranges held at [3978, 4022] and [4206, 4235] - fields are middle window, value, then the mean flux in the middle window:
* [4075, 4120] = 0.05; 20.1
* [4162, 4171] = -0.14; 23.7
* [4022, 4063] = 0.01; 21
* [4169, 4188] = -0.03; 21.4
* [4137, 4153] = -0.02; 21.2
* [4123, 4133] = -0.04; 21.7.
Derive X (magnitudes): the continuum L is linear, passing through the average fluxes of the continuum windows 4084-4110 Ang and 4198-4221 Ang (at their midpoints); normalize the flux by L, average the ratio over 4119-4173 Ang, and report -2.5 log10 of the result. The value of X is -0.10 mag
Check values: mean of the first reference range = 19.3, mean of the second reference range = 20.9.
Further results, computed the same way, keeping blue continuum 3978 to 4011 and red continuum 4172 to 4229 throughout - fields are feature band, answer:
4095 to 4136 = 0.02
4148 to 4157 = 0.00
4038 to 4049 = 0.02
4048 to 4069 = 0.02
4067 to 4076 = 0.02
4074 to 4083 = 0.04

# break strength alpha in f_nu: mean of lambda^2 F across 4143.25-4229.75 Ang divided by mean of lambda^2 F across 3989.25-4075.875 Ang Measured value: 1.08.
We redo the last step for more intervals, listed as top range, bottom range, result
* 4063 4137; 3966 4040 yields 1.10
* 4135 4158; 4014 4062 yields 1.07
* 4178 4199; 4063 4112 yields 1.12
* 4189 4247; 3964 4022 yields 1.23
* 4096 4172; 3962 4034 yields 1.17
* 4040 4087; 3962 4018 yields 1.13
